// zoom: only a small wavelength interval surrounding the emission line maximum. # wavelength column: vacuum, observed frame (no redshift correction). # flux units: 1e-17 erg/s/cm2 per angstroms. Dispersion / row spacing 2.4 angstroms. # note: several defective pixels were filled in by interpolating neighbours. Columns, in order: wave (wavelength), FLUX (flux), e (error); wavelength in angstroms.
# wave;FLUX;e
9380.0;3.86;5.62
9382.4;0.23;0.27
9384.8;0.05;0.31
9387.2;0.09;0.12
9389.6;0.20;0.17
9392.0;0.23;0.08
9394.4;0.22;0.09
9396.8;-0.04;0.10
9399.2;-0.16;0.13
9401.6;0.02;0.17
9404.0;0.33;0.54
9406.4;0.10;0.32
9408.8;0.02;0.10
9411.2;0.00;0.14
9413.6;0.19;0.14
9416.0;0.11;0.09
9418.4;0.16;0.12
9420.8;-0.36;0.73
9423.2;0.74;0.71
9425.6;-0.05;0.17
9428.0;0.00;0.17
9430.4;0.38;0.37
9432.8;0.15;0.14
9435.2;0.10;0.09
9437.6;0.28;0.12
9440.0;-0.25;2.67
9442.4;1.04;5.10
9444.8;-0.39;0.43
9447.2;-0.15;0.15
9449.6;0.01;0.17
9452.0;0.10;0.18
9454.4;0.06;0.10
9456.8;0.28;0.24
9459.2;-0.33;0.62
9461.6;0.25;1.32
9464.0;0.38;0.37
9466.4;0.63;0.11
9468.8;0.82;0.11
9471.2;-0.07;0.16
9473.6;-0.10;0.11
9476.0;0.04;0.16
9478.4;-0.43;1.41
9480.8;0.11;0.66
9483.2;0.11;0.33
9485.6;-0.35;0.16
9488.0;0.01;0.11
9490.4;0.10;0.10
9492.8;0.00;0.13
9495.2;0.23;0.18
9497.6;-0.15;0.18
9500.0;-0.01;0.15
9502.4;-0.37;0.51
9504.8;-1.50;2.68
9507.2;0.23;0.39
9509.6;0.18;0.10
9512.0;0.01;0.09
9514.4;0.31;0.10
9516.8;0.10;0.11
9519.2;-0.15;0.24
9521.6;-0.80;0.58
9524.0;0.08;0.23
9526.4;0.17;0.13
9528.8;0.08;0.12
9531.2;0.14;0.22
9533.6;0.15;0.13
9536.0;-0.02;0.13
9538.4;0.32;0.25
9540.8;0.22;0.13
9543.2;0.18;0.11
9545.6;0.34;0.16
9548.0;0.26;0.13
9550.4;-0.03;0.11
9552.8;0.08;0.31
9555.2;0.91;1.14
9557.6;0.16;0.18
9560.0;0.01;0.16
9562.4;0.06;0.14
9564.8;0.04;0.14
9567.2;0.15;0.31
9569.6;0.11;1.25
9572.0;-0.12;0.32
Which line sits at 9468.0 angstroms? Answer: H-beta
